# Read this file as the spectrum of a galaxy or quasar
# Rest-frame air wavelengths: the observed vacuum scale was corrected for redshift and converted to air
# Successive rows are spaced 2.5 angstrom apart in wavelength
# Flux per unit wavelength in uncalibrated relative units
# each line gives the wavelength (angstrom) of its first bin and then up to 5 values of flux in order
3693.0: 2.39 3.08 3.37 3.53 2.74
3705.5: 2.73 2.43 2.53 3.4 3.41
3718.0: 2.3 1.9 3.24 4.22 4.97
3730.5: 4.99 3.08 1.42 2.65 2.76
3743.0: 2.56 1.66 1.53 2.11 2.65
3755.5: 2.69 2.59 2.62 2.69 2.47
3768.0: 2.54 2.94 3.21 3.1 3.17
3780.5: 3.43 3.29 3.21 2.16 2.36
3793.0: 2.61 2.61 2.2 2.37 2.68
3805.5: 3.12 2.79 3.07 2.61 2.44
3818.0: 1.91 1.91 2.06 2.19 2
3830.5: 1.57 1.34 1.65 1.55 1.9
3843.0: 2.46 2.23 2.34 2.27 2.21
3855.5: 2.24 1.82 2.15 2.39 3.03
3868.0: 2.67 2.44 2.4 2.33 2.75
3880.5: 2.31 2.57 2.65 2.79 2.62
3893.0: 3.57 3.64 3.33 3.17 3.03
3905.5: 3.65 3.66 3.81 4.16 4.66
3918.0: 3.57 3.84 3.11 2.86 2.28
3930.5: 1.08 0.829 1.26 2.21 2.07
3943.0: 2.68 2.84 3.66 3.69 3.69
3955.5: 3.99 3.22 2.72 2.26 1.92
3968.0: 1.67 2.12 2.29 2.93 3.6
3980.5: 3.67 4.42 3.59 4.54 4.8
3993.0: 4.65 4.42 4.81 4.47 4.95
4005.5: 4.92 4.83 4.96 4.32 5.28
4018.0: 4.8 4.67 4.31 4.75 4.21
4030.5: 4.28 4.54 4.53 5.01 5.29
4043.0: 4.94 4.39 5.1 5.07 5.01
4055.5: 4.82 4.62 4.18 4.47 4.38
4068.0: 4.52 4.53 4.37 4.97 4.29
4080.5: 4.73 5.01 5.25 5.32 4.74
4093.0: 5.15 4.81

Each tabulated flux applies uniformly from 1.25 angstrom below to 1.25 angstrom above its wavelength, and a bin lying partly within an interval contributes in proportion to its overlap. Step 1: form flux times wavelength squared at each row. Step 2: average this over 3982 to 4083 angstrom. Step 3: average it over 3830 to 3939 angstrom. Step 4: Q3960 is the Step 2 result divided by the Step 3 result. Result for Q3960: 1.9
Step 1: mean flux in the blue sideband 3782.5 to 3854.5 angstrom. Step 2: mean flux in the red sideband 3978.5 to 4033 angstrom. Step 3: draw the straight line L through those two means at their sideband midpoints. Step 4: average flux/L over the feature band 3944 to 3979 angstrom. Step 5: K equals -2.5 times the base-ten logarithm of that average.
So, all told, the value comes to 0.35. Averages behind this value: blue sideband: 2.3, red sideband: 4.54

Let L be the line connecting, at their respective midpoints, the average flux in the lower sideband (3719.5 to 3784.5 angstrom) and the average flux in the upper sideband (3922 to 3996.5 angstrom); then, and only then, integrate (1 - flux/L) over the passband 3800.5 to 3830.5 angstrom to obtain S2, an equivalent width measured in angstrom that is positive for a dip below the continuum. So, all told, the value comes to 5.2 angstrom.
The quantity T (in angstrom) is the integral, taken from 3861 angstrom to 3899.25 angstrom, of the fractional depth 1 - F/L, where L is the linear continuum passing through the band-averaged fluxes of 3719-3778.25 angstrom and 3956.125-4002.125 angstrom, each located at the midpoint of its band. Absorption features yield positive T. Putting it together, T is 5.2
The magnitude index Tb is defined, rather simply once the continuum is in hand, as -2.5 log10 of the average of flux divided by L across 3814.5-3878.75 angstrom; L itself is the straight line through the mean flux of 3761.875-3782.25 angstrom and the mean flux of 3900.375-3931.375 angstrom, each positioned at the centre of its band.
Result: 0.41 mag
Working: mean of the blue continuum 2.95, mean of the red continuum 3.33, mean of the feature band 2.16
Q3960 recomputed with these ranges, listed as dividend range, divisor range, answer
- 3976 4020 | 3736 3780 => 1.98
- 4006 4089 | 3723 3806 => 1.94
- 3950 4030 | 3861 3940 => 1.45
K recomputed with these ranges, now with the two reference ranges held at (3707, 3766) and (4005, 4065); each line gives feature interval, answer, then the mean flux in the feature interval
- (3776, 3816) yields 0.146 mag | 2.77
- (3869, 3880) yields 0.432 mag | 2.47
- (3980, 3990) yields 0.065 mag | 4.14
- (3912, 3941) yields 0.440 mag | 2.66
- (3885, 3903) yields 0.215 mag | 3.12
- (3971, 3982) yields 0.371 mag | 3.08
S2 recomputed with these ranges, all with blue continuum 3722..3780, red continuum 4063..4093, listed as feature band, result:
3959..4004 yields 7.20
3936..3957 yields 5.03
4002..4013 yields -1.29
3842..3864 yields 7.79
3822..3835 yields 5.86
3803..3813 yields 0.91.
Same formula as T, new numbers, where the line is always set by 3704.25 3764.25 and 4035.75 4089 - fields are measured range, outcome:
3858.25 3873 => 4.6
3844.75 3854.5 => 3.4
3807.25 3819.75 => 2.8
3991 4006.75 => -1.2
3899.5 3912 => 1.1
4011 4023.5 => -0.6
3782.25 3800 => 3.0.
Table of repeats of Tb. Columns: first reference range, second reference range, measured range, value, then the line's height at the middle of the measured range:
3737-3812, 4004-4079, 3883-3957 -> 0.227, 3.76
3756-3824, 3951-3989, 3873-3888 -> 0.144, 2.89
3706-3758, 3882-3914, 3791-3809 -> 0.153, 3.01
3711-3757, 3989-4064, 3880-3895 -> 0.334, 3.83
